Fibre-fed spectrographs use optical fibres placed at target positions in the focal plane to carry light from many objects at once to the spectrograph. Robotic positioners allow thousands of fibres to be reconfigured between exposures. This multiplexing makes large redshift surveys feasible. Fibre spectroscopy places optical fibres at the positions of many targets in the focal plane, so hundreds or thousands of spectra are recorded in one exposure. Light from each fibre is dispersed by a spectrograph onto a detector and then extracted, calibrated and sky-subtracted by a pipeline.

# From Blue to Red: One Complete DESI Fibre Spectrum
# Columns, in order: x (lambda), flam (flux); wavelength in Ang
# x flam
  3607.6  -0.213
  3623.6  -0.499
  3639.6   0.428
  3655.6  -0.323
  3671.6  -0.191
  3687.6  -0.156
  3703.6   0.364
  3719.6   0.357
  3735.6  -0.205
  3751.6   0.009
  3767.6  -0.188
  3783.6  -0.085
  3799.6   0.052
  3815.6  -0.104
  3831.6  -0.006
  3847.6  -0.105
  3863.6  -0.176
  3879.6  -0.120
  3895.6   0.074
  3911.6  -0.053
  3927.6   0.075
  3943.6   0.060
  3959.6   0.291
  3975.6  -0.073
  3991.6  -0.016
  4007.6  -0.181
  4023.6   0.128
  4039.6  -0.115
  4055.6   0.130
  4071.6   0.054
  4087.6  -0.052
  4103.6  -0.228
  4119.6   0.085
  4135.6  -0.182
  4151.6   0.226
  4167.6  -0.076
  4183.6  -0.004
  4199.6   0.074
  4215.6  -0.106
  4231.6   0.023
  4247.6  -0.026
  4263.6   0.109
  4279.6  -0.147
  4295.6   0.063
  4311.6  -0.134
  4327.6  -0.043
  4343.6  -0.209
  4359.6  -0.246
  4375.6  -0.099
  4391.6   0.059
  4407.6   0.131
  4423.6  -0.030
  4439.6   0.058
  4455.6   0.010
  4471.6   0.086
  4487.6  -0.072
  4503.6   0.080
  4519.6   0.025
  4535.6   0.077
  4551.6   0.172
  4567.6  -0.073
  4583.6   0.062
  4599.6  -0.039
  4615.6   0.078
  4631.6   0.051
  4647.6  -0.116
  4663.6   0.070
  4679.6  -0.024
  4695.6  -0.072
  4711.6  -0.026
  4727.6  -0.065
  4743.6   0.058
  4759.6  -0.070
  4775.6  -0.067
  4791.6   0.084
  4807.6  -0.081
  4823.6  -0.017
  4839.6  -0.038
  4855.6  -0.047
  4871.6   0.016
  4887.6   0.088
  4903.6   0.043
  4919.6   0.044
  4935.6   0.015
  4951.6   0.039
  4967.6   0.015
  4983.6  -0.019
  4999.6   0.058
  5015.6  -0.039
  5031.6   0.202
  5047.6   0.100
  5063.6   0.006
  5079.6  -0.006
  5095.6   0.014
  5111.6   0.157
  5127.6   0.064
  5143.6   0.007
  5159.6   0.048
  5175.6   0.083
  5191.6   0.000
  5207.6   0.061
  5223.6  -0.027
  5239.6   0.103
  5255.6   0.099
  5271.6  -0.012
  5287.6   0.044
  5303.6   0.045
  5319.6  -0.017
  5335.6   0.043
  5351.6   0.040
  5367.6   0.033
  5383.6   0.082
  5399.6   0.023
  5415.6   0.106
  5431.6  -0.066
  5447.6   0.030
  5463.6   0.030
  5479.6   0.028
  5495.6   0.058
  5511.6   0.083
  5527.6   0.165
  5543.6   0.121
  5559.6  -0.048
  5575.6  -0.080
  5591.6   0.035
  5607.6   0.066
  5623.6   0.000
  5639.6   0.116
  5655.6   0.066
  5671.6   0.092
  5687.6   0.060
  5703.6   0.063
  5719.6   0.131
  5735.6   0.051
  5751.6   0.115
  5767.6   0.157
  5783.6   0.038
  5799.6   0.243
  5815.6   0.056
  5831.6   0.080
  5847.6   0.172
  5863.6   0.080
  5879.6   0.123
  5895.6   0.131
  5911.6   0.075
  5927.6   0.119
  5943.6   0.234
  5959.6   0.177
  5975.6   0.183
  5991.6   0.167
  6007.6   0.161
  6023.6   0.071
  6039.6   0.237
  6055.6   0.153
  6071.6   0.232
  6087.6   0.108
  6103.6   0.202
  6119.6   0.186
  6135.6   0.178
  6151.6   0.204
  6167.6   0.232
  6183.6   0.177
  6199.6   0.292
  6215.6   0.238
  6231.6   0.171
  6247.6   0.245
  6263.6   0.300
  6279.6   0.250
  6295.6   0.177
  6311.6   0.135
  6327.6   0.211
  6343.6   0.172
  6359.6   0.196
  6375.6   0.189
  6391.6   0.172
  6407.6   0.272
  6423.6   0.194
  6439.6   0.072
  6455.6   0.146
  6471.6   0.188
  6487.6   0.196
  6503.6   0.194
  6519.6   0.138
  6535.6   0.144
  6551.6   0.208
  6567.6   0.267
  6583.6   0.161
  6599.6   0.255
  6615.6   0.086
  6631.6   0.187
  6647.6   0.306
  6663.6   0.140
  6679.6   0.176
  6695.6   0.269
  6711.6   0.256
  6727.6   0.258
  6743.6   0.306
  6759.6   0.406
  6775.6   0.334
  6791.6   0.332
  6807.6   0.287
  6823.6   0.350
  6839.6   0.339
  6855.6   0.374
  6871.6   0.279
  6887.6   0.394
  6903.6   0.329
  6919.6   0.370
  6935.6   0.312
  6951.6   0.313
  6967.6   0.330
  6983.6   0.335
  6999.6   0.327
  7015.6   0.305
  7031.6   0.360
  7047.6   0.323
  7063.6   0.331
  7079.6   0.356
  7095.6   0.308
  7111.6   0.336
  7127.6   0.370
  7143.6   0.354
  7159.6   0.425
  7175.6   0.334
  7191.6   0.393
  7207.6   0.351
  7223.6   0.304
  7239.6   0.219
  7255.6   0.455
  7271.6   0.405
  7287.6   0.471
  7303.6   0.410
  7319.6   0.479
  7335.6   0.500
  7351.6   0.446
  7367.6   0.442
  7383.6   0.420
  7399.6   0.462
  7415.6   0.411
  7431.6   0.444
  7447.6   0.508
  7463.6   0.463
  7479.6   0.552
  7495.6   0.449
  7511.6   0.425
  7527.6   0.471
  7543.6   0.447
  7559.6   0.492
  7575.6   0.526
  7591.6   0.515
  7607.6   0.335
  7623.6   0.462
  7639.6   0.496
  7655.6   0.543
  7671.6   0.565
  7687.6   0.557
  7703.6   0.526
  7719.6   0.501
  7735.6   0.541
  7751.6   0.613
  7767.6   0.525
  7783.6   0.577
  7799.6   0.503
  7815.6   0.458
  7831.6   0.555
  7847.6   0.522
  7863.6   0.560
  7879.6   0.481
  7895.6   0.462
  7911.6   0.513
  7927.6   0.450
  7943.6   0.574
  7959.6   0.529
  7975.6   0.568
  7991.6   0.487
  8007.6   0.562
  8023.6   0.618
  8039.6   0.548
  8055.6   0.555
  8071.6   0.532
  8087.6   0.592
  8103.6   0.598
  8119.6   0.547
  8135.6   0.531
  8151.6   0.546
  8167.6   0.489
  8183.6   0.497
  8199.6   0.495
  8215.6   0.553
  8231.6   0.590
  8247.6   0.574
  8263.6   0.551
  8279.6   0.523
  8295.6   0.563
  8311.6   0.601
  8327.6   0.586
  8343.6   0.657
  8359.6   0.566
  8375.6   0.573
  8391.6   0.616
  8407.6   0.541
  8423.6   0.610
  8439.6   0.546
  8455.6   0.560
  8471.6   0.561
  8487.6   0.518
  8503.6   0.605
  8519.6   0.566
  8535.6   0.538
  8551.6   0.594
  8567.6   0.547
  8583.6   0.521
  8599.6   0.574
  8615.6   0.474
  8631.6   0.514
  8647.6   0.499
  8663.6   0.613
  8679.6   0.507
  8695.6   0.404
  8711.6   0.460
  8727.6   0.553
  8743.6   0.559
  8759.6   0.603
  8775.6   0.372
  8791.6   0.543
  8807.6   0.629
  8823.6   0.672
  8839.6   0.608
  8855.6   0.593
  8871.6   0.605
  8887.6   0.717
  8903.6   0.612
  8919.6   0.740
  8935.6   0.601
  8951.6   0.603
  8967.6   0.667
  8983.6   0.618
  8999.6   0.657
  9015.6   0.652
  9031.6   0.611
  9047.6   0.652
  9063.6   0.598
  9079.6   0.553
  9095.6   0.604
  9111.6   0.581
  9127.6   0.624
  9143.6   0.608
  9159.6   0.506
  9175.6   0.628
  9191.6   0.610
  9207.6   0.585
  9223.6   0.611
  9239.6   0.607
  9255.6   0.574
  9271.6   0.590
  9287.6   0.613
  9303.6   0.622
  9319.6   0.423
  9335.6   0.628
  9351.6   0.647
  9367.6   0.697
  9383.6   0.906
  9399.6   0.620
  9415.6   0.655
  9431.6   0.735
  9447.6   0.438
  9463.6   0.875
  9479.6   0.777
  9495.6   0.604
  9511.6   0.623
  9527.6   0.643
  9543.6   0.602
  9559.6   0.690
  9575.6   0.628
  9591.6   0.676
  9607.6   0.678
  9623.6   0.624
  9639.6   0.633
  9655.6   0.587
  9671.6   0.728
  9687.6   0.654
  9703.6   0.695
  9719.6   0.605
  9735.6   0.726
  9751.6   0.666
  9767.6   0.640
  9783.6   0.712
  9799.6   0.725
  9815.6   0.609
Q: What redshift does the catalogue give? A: 0.681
